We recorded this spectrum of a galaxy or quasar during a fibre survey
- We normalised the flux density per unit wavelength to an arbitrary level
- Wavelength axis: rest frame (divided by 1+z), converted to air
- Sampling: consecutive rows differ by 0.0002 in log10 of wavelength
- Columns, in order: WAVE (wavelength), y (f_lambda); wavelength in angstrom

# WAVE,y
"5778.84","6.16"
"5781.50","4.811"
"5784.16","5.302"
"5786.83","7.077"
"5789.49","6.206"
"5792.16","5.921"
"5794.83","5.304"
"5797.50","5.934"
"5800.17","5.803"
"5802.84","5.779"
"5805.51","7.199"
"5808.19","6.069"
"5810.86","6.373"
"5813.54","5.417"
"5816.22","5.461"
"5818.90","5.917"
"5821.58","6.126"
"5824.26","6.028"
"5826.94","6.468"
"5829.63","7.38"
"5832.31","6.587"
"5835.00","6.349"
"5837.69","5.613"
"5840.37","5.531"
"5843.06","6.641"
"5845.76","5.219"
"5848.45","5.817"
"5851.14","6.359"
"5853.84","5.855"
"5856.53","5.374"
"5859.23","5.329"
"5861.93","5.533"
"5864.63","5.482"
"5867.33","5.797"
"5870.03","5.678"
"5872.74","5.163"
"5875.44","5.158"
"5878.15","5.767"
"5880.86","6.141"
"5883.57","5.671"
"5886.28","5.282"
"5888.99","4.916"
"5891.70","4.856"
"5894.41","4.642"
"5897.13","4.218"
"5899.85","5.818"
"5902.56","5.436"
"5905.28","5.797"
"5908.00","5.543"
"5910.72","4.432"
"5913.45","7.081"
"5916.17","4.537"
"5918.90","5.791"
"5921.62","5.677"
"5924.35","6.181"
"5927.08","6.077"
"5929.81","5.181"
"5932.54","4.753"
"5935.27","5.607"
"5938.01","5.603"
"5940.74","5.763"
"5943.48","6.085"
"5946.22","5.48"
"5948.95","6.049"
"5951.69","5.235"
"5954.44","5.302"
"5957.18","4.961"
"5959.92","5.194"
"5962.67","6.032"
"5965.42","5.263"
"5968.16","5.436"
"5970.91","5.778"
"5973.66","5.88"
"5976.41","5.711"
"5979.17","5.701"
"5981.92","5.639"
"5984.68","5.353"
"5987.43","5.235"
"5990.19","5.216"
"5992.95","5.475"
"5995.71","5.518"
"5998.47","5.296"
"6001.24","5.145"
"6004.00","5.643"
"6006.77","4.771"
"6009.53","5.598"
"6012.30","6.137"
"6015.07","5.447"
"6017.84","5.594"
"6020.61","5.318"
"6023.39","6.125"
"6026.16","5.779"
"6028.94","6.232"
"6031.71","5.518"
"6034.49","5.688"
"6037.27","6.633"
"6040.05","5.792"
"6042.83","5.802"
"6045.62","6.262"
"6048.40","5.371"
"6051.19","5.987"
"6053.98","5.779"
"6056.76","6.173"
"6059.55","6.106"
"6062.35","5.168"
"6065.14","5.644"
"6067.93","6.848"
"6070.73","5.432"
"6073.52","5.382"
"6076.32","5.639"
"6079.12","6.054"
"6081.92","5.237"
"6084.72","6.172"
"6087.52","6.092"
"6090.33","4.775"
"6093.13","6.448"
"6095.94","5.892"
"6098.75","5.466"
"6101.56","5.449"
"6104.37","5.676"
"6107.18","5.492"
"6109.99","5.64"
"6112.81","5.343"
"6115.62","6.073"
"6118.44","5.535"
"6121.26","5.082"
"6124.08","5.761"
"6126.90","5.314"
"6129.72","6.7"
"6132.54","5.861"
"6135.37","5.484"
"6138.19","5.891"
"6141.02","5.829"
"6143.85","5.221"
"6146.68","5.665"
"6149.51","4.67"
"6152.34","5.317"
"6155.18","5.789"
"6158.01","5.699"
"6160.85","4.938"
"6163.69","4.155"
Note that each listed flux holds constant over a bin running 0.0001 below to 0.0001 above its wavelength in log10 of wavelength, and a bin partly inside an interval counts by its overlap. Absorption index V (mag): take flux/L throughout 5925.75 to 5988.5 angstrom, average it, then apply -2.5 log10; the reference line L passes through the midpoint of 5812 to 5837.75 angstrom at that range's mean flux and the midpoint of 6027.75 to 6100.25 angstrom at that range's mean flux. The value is 0.08 mag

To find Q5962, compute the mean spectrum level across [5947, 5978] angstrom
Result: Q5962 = 5.53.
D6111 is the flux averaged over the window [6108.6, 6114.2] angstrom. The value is 5.49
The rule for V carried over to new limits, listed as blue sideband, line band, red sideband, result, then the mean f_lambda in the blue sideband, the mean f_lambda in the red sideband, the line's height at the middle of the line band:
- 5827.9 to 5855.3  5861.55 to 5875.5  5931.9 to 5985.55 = 0.10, 6.14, 5.55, 6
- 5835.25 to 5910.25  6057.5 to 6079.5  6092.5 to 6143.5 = -0.02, 5.5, 5.7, 5.66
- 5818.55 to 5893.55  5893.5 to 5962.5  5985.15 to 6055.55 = 0.05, 5.78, 5.65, 5.72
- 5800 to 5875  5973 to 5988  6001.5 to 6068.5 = 0.04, 5.93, 5.79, 5.83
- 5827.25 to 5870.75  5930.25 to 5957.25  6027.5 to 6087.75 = 0.08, 5.93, 5.86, 5.9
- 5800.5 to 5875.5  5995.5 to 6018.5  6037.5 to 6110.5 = 0.07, 5.93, 5.78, 5.82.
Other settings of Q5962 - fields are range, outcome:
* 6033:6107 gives 5.8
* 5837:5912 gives 5.47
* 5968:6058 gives 5.67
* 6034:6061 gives 5.97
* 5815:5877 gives 5.86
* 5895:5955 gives 5.52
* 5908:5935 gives 5.53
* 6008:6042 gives 5.82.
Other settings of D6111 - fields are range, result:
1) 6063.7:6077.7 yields 5.79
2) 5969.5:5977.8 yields 5.78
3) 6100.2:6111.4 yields 5.57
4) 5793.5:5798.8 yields 5.62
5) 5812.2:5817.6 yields 5.44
